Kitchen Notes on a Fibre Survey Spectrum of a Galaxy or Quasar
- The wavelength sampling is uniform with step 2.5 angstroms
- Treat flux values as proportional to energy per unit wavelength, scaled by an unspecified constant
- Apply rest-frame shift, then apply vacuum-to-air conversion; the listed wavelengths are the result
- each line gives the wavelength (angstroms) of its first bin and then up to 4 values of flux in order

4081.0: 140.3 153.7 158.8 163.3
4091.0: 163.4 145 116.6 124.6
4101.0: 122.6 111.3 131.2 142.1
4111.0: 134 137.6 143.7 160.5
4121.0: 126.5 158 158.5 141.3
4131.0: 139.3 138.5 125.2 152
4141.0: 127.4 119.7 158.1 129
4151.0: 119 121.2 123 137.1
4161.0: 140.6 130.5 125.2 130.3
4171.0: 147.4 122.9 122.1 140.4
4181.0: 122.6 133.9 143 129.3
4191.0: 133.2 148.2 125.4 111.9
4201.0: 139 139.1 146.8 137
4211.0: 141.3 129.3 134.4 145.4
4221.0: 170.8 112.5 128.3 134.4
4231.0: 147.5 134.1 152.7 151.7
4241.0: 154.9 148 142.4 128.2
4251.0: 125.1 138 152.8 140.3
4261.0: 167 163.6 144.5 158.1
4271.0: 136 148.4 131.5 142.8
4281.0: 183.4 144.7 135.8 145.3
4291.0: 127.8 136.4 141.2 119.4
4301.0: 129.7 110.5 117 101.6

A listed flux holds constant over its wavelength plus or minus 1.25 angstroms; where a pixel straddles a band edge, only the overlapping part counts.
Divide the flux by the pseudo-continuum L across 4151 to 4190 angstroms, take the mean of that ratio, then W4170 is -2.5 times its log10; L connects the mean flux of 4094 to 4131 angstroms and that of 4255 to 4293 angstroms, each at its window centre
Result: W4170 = 0.08 mag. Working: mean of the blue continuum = 137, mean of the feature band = 131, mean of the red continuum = 148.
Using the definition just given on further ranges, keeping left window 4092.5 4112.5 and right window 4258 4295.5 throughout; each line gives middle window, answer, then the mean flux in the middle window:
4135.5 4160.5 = 0.01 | 132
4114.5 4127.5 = -0.15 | 149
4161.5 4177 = 0.04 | 130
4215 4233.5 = 0.02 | 139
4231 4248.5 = -0.02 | 146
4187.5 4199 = 0.06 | 131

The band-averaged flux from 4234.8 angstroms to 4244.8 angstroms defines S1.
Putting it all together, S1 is 152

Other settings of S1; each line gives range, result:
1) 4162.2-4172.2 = 133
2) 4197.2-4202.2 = 125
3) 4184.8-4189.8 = 136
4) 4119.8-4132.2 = 145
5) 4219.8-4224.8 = 141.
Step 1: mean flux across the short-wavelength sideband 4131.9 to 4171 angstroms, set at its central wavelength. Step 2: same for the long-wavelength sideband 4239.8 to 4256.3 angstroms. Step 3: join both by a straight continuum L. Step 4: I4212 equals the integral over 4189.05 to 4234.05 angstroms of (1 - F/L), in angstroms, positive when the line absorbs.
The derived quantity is 0.3 angstroms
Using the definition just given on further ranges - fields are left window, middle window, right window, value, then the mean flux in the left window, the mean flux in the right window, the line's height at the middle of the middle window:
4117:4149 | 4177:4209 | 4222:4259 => 1.35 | 141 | 140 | 140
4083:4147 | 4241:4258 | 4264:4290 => 0.68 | 140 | 147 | 146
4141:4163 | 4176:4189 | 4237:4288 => 0.21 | 131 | 147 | 135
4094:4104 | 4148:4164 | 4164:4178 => -0.02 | 121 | 130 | 128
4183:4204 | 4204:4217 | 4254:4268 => 0.04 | 133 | 153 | 138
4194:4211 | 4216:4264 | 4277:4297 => -1.58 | 134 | 145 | 139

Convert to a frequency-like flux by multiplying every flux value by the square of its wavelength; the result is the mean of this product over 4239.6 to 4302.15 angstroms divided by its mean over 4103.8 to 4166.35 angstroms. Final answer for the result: 1.1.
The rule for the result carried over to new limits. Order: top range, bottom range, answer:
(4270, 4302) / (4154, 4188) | 1.12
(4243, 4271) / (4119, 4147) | 1.10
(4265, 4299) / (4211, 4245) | 1.03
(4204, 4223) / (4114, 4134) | 1.02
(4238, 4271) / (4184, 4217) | 1.11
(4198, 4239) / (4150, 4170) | 1.11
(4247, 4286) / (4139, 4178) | 1.18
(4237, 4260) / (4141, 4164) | 1.14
